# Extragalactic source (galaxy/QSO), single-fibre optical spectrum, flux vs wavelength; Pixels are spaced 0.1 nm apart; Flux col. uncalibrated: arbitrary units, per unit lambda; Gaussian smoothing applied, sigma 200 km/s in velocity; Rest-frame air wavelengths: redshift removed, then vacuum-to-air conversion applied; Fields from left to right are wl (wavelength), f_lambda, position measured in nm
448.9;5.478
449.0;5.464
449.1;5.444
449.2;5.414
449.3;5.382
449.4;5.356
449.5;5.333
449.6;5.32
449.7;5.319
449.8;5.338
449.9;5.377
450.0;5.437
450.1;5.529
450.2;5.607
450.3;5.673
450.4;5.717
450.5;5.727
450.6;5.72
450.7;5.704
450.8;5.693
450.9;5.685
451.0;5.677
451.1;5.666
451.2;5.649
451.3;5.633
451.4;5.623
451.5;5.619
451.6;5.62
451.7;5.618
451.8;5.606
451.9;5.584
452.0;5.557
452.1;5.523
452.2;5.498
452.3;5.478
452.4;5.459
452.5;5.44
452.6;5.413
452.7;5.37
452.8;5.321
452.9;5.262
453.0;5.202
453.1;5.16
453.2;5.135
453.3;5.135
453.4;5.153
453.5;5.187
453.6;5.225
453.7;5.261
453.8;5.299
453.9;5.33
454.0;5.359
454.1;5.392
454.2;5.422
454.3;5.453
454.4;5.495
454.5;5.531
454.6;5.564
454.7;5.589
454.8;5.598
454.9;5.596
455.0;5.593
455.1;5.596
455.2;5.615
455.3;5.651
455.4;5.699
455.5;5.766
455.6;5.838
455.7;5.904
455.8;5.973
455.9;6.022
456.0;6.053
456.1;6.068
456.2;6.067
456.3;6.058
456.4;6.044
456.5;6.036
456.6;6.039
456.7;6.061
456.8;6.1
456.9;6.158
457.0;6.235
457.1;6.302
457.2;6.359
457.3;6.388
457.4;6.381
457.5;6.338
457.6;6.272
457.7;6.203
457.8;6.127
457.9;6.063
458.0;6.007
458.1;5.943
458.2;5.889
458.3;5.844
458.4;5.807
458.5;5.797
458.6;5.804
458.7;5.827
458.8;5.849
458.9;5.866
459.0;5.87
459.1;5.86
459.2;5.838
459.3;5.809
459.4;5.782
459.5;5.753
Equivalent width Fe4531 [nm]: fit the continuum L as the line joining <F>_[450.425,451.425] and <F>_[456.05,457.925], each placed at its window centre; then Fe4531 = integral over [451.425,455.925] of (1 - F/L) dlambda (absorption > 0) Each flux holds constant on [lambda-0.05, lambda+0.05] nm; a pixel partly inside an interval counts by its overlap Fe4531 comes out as 0.32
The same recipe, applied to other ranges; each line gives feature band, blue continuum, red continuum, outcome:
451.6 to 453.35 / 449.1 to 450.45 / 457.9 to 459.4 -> 0.05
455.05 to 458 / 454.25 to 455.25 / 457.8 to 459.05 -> -0.17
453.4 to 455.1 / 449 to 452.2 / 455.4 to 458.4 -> 0.12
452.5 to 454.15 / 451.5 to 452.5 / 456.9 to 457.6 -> 0.14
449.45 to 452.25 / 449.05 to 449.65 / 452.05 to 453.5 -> -0.12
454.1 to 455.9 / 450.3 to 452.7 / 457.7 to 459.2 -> 0.03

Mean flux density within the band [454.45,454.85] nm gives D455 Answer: 5.57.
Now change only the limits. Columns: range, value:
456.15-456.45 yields 6.06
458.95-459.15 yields 5.87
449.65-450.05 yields 5.37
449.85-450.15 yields 5.45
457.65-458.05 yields 6.1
